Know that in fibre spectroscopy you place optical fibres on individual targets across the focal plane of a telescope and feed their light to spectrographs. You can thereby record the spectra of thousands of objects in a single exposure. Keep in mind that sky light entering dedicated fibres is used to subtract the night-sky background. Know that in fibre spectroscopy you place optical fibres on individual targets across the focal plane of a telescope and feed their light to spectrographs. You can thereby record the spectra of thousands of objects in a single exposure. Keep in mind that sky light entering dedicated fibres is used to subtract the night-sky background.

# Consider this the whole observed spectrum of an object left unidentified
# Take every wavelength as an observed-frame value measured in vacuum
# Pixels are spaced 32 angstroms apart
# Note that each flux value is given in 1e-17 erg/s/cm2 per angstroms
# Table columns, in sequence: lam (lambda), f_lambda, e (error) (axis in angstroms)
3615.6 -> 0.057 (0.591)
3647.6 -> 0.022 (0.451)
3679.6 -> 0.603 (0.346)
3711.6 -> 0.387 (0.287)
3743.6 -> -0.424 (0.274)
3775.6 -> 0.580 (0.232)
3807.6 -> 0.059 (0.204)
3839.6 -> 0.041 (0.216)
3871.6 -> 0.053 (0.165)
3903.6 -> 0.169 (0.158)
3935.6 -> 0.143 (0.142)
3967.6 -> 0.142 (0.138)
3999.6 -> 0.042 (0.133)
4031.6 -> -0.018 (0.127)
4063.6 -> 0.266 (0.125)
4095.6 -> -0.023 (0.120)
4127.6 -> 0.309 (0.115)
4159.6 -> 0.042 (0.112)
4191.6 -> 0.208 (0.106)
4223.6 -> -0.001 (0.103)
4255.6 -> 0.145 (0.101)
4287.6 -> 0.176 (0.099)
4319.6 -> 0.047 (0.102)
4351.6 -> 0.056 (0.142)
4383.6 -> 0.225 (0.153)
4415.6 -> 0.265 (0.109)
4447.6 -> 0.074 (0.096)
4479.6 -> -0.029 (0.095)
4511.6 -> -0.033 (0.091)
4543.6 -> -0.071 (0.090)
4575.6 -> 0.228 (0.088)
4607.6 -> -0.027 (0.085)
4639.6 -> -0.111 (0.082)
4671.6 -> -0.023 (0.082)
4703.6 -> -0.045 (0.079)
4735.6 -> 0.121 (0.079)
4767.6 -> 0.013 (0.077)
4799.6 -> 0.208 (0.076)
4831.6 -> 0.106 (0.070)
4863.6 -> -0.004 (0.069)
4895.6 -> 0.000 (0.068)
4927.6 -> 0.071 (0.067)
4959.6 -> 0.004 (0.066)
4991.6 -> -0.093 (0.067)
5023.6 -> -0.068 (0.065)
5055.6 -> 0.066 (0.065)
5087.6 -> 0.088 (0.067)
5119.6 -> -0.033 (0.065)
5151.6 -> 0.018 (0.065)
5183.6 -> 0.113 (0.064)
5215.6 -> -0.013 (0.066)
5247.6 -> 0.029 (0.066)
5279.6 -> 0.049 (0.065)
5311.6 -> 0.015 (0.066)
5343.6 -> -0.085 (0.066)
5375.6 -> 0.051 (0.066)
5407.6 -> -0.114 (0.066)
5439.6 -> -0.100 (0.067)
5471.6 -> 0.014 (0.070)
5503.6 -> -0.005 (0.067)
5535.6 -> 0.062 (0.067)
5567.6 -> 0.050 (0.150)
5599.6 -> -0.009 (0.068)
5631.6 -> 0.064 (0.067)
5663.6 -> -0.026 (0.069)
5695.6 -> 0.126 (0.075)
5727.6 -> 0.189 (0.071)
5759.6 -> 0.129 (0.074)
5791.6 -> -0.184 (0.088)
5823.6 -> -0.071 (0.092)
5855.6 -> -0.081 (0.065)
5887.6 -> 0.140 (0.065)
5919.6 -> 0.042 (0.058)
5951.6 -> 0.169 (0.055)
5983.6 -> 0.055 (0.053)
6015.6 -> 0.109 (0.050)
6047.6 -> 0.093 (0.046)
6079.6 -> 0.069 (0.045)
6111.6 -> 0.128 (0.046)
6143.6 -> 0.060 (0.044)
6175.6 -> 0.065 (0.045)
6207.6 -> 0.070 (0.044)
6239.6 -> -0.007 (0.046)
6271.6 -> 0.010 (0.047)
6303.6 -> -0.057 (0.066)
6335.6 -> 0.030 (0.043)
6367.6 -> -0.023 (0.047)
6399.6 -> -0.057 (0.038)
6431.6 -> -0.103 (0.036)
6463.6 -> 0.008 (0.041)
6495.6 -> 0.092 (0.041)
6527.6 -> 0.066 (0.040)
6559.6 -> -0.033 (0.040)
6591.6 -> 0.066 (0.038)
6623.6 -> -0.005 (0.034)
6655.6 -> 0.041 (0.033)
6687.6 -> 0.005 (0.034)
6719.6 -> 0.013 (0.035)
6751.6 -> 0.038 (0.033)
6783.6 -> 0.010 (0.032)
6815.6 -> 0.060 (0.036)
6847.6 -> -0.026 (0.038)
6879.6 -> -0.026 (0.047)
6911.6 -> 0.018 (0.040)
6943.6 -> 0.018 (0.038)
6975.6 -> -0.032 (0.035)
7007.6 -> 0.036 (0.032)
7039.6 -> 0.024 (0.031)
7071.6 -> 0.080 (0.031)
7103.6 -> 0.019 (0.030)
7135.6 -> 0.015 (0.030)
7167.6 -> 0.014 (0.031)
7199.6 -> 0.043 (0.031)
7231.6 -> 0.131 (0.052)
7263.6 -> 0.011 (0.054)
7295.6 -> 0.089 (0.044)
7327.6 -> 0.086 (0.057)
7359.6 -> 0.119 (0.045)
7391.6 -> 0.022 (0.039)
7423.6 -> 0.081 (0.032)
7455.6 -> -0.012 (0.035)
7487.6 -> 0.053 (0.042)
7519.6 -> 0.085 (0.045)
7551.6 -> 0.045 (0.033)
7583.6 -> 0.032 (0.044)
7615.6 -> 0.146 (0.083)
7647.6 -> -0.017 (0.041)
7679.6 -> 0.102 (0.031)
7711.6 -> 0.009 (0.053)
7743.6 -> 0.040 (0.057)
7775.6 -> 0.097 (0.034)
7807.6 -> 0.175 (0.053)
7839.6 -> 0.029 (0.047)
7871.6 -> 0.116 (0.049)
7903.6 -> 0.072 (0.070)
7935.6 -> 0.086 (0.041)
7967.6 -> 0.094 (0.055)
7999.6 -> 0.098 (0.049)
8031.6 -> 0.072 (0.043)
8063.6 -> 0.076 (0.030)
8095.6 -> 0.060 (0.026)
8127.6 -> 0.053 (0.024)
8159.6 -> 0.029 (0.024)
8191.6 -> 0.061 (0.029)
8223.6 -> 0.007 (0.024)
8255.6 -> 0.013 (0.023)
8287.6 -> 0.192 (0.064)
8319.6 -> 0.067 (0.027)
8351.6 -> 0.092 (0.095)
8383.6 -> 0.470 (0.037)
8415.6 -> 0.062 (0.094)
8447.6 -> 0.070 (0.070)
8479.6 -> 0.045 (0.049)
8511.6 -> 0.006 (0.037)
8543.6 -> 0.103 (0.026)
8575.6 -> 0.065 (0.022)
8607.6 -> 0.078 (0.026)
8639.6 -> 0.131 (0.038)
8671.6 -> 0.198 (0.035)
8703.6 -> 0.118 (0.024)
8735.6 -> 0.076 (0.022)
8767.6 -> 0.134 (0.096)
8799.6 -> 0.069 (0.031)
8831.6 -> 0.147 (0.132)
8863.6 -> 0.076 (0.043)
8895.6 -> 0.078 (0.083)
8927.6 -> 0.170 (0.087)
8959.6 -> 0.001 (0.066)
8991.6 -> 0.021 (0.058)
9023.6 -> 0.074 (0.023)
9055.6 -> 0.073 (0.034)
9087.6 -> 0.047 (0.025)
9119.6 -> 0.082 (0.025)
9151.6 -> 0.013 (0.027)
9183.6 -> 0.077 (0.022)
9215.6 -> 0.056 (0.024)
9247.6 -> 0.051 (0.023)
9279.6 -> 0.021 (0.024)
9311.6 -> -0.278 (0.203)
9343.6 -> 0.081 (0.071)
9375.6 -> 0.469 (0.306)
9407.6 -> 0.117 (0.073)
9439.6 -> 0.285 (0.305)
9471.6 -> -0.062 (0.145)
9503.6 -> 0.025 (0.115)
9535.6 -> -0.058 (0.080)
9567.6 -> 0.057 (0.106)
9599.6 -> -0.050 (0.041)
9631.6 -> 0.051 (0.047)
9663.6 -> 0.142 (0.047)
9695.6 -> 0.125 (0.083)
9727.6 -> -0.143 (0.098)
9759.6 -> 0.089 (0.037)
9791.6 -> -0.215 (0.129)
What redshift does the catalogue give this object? 1.246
